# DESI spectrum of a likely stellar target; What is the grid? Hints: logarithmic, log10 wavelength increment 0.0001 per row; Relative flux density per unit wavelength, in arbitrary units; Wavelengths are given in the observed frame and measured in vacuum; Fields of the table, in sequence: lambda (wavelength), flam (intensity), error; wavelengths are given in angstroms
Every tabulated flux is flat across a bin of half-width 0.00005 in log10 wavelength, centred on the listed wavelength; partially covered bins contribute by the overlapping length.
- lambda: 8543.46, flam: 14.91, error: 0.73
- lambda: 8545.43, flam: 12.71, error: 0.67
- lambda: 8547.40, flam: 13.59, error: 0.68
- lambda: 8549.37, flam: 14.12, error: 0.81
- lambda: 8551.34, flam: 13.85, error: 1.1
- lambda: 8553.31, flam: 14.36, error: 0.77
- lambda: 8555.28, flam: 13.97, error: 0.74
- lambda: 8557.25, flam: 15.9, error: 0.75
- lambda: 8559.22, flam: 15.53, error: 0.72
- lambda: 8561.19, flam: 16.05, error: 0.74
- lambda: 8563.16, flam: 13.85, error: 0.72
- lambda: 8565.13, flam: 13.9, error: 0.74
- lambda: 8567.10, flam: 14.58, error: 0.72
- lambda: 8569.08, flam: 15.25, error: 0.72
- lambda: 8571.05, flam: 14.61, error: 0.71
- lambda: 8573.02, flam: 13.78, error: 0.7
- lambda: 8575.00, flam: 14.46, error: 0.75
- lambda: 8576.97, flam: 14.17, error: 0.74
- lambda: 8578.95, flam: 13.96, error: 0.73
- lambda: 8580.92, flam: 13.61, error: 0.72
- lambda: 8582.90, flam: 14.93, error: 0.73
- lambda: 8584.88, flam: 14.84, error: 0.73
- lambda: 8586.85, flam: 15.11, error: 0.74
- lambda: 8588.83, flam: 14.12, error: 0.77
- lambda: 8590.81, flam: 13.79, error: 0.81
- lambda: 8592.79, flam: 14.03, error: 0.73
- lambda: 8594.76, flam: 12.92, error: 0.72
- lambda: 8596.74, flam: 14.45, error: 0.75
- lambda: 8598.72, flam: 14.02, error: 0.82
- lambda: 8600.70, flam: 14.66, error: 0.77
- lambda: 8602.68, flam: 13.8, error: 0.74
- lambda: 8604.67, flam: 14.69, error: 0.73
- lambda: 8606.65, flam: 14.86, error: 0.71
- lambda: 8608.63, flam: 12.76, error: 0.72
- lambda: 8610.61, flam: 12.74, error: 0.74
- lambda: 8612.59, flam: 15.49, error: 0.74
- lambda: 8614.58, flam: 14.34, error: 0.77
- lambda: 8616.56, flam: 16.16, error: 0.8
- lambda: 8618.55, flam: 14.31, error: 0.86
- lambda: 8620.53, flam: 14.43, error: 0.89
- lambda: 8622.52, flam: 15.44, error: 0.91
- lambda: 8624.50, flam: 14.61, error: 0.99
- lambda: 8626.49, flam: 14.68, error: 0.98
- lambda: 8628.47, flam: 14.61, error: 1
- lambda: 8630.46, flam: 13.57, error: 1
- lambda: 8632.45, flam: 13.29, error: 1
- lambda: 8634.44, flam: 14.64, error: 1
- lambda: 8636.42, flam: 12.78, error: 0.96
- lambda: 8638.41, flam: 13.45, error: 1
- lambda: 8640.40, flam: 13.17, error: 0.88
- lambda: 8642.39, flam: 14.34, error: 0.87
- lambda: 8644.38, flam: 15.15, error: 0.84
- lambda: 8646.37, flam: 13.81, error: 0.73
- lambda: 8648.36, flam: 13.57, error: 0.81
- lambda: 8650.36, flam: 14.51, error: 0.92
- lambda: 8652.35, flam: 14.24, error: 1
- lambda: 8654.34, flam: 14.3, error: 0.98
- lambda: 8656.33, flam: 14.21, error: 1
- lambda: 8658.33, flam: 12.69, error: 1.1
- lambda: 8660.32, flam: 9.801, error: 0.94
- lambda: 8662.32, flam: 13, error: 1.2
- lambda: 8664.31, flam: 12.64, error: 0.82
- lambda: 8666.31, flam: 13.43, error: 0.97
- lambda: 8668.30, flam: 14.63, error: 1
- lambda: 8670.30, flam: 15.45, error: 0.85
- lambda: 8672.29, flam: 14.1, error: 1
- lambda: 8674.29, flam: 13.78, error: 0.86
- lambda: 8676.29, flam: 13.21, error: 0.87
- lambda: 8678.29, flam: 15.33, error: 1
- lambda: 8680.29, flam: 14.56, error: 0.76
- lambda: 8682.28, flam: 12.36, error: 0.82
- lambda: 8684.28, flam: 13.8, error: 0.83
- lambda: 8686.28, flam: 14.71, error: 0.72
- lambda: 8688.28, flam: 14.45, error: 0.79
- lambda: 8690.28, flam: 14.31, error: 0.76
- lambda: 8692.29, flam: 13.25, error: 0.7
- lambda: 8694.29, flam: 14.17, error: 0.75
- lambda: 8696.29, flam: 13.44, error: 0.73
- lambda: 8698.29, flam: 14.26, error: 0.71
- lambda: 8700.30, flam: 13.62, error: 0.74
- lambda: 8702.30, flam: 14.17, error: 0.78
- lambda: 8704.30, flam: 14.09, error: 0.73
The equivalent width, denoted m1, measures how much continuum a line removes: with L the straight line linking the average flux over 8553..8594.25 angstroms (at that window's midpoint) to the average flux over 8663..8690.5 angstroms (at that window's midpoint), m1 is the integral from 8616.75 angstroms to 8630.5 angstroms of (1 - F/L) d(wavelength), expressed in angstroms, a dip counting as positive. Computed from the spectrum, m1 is -0.4 angstroms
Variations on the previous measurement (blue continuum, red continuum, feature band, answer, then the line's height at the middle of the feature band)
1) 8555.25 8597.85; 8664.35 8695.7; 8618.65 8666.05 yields 1.4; 14.2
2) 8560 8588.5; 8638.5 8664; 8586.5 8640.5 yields -0.7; 14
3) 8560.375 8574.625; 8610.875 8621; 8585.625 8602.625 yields 0.7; 14.7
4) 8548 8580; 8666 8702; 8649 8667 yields 1.2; 14.2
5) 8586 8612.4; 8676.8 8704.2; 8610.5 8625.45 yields -0.8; 14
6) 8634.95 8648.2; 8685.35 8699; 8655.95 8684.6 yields 0.9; 14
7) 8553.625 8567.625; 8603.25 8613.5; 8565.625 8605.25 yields 0.4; 14.4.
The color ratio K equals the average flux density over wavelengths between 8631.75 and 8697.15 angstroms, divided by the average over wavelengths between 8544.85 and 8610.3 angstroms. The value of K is 0.97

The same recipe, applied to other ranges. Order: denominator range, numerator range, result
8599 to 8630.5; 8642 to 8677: 0.95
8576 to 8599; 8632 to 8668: 0.95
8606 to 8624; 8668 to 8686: 0.98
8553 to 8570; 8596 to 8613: 0.95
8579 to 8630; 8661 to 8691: 0.97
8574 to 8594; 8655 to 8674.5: 0.94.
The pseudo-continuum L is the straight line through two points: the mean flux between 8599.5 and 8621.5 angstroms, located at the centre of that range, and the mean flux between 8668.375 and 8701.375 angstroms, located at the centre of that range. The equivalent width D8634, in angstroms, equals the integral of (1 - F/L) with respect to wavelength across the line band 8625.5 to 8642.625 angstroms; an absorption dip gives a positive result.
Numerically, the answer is 0.6 angstroms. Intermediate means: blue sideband 14.4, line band 13.8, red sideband 14.1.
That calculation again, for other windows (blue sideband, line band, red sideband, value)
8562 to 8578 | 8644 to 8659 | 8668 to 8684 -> 0.15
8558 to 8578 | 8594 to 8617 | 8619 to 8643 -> 0.16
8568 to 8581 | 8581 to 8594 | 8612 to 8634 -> 0.01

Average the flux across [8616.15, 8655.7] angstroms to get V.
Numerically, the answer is 14.2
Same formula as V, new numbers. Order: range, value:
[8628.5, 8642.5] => 13.6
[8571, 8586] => 14.3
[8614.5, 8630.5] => 14.8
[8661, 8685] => 13.8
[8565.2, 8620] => 14.3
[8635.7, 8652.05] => 13.9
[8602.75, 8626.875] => 14.5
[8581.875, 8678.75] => 14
